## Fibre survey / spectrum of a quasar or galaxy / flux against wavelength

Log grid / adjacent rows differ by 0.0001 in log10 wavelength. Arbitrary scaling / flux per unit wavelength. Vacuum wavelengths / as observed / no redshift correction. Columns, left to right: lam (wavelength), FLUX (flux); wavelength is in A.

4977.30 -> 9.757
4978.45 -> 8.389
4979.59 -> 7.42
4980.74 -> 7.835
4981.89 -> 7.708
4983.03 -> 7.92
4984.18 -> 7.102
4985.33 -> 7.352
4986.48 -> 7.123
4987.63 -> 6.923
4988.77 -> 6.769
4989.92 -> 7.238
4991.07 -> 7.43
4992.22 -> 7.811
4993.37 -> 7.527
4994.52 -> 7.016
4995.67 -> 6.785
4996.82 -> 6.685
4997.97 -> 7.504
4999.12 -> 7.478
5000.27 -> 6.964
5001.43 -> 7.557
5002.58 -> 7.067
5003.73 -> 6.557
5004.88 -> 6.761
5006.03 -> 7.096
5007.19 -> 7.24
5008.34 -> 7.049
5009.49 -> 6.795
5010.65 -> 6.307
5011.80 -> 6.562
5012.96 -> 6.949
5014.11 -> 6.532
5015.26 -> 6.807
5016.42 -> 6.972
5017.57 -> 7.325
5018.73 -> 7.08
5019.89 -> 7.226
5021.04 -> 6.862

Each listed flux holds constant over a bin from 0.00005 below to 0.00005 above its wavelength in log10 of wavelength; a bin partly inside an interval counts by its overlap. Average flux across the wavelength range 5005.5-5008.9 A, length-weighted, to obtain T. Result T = 7.12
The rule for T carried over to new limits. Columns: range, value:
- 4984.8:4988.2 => 7.13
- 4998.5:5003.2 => 7.26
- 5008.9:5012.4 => 6.55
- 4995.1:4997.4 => 6.74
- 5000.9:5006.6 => 7.01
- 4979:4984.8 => 7.6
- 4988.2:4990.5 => 7.01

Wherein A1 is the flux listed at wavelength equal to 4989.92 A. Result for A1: 7.238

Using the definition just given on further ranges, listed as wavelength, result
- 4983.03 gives 7.92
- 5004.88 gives 6.761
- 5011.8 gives 6.562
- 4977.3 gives 9.757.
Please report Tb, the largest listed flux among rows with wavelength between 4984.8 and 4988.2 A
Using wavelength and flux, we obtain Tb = 7.352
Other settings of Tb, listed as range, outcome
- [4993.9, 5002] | 7.557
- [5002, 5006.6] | 7.096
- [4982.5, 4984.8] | 7.92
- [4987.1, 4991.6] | 7.43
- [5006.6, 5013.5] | 7.24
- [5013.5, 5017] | 6.972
